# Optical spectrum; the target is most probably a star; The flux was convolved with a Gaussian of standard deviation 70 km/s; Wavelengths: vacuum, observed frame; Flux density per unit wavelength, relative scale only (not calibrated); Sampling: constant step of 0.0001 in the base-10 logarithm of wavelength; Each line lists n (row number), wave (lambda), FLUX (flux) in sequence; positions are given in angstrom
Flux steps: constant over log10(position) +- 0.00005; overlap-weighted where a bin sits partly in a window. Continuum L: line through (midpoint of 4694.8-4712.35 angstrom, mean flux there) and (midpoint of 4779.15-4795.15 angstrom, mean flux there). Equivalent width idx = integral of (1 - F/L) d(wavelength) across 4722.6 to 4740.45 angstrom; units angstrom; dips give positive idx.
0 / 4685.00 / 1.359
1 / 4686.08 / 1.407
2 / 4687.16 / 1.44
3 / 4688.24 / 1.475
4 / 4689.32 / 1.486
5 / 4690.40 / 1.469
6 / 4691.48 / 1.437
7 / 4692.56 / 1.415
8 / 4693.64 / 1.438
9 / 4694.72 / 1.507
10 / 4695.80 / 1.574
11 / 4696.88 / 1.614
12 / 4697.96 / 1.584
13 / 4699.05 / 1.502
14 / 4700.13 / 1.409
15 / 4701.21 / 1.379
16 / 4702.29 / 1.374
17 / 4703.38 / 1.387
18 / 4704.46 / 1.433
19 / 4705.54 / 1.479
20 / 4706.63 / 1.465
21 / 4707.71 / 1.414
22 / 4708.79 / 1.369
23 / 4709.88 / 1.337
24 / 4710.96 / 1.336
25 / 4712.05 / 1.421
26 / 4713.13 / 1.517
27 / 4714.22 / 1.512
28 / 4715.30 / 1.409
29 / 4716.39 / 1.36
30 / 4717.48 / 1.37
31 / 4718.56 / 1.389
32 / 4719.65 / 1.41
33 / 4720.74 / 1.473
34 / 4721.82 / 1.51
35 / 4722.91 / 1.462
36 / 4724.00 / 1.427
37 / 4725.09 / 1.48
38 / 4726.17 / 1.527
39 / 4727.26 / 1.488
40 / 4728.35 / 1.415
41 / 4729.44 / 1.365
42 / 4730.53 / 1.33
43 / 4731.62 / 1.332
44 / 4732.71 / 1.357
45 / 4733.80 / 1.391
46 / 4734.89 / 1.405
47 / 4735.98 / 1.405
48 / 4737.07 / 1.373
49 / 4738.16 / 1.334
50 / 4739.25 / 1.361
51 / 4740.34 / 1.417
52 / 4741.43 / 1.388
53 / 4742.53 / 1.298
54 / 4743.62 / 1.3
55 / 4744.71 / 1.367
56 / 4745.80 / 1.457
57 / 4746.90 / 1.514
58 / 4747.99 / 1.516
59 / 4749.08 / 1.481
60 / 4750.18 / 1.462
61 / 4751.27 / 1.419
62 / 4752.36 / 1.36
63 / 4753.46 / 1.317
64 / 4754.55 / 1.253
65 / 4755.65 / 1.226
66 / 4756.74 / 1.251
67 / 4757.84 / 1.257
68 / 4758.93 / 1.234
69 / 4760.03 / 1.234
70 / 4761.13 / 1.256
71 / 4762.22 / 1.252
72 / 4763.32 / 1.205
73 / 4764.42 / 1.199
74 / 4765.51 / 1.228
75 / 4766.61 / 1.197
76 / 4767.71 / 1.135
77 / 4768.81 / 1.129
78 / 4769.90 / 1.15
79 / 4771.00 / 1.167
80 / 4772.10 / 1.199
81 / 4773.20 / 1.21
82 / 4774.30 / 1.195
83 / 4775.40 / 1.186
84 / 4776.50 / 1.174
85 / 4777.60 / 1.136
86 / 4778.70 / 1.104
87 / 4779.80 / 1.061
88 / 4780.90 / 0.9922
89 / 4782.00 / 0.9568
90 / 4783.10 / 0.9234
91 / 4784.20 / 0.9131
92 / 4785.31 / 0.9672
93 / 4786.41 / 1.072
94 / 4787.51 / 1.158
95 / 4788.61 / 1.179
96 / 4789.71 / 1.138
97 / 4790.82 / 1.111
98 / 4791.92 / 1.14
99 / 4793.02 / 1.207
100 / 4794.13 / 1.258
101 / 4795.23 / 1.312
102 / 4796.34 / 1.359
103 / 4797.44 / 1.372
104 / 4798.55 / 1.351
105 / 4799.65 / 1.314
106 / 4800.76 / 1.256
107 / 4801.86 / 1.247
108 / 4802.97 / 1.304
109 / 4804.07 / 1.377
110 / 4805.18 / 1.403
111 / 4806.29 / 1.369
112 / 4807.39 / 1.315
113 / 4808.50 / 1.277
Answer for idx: -1.1 angstrom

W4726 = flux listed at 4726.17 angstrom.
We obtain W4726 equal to 1.527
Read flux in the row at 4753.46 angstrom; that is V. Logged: 1.317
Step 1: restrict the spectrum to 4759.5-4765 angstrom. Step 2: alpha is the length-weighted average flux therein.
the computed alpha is 1.23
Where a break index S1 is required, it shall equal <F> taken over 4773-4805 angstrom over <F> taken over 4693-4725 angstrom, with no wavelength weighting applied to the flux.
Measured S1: 0.8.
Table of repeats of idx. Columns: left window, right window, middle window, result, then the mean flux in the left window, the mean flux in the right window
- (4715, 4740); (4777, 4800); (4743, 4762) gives -0.7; 1.41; 1.14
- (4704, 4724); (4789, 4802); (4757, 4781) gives 2.4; 1.43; 1.25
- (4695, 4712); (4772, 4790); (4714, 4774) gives -4.0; 1.44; 1.09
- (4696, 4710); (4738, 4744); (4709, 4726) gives -0.2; 1.45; 1.35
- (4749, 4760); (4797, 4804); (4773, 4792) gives 3.3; 1.31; 1.31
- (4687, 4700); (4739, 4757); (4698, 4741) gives 0.7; 1.49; 1.38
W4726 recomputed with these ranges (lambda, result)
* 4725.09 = 1.48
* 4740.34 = 1.417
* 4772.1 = 1.199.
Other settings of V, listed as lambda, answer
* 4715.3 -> 1.409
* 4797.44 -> 1.372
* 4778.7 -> 1.104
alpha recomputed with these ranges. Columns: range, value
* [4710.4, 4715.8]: 1.44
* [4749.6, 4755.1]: 1.36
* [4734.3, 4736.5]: 1.41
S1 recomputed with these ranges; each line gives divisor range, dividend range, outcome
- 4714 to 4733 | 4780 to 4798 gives 0.79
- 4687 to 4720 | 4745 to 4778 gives 0.88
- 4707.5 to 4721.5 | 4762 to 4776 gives 0.84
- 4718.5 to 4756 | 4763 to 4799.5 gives 0.82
